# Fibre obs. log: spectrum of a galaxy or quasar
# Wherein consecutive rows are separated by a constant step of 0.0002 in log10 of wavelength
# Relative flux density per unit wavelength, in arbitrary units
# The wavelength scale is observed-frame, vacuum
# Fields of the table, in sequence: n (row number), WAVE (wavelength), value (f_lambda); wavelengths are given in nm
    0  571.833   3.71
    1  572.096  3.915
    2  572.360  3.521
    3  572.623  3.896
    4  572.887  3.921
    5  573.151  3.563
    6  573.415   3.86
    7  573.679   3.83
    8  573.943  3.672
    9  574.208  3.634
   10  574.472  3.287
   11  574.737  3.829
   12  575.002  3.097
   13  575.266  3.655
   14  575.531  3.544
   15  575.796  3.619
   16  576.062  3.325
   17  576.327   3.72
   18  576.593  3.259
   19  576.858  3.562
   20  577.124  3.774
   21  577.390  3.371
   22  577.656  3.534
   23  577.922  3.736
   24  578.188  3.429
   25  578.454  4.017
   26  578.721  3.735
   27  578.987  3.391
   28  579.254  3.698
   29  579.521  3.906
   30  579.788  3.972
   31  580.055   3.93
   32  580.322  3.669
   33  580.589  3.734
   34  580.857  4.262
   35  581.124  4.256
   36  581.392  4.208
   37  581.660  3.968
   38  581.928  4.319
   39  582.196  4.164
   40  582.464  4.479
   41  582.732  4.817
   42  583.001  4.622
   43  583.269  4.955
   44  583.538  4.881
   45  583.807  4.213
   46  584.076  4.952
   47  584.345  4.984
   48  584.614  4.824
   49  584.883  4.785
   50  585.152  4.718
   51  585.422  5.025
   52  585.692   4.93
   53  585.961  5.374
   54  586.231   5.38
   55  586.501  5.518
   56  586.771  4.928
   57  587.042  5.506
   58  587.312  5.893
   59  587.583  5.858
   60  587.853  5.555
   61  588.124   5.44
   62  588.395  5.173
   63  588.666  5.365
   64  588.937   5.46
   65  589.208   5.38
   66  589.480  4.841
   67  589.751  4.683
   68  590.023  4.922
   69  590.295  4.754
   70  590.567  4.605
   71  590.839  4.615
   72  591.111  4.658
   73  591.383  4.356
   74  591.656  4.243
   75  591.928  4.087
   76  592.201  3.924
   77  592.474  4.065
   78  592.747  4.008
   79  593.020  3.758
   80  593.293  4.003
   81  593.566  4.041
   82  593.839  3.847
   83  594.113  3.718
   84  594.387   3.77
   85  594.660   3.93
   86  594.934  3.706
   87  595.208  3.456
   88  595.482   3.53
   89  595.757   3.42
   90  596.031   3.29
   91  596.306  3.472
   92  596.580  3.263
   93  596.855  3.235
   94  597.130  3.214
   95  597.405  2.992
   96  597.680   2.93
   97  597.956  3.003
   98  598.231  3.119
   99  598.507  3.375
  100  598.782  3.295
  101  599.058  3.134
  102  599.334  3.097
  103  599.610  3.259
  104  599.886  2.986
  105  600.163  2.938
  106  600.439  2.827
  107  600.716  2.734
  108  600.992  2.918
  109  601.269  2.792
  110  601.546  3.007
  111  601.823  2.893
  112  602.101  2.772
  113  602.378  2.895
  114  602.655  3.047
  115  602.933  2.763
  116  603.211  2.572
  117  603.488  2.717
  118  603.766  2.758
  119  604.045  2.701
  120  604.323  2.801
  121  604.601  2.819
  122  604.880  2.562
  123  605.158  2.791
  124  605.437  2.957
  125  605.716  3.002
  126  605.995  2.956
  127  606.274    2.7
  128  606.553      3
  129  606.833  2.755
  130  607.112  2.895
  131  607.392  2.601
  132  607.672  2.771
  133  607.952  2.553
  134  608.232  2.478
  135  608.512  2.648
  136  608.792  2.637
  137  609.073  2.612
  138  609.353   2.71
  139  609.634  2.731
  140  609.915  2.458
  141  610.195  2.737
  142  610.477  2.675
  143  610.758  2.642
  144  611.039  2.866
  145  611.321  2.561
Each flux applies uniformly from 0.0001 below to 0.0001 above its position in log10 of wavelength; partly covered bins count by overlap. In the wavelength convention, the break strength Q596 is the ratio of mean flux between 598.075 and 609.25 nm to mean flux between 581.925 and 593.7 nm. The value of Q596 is 0.6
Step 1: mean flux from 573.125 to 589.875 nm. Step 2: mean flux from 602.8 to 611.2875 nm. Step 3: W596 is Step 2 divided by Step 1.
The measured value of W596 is 0.6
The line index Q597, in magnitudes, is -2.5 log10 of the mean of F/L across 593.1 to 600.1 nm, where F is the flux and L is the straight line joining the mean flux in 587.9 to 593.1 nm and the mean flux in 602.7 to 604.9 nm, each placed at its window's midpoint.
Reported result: 0.12 mag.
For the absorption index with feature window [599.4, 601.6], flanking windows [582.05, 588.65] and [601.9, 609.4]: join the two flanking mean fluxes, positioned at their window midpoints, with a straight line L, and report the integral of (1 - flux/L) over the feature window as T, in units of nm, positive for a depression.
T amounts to 0.27 nm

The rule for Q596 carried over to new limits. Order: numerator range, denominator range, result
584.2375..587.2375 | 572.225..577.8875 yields 1.42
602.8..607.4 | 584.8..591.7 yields 0.55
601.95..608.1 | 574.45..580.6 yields 0.77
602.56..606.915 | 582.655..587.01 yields 0.57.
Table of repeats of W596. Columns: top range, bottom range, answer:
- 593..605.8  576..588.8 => 0.71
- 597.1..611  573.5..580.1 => 0.79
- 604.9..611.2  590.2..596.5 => 0.69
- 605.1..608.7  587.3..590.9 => 0.54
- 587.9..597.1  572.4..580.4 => 1.15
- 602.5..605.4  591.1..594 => 0.68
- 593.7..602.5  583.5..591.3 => 0.63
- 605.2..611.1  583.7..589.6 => 0.53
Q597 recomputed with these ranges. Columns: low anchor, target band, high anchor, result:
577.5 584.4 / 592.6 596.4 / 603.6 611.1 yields -0.09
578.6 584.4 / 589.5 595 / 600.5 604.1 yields -0.20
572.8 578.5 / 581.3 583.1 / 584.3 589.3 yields 0.05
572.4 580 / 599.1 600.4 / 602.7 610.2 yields -0.04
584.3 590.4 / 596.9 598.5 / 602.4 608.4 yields 0.23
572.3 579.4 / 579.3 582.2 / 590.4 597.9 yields -0.10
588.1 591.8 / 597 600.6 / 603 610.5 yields 0.21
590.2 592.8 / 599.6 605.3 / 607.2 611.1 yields 0.16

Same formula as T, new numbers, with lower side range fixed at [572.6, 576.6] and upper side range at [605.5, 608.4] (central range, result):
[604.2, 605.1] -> 0.032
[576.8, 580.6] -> -0.213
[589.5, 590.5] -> -0.488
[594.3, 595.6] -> -0.250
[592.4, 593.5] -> -0.289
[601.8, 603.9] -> 0.061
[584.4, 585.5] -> -0.493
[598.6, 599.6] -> -0.073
